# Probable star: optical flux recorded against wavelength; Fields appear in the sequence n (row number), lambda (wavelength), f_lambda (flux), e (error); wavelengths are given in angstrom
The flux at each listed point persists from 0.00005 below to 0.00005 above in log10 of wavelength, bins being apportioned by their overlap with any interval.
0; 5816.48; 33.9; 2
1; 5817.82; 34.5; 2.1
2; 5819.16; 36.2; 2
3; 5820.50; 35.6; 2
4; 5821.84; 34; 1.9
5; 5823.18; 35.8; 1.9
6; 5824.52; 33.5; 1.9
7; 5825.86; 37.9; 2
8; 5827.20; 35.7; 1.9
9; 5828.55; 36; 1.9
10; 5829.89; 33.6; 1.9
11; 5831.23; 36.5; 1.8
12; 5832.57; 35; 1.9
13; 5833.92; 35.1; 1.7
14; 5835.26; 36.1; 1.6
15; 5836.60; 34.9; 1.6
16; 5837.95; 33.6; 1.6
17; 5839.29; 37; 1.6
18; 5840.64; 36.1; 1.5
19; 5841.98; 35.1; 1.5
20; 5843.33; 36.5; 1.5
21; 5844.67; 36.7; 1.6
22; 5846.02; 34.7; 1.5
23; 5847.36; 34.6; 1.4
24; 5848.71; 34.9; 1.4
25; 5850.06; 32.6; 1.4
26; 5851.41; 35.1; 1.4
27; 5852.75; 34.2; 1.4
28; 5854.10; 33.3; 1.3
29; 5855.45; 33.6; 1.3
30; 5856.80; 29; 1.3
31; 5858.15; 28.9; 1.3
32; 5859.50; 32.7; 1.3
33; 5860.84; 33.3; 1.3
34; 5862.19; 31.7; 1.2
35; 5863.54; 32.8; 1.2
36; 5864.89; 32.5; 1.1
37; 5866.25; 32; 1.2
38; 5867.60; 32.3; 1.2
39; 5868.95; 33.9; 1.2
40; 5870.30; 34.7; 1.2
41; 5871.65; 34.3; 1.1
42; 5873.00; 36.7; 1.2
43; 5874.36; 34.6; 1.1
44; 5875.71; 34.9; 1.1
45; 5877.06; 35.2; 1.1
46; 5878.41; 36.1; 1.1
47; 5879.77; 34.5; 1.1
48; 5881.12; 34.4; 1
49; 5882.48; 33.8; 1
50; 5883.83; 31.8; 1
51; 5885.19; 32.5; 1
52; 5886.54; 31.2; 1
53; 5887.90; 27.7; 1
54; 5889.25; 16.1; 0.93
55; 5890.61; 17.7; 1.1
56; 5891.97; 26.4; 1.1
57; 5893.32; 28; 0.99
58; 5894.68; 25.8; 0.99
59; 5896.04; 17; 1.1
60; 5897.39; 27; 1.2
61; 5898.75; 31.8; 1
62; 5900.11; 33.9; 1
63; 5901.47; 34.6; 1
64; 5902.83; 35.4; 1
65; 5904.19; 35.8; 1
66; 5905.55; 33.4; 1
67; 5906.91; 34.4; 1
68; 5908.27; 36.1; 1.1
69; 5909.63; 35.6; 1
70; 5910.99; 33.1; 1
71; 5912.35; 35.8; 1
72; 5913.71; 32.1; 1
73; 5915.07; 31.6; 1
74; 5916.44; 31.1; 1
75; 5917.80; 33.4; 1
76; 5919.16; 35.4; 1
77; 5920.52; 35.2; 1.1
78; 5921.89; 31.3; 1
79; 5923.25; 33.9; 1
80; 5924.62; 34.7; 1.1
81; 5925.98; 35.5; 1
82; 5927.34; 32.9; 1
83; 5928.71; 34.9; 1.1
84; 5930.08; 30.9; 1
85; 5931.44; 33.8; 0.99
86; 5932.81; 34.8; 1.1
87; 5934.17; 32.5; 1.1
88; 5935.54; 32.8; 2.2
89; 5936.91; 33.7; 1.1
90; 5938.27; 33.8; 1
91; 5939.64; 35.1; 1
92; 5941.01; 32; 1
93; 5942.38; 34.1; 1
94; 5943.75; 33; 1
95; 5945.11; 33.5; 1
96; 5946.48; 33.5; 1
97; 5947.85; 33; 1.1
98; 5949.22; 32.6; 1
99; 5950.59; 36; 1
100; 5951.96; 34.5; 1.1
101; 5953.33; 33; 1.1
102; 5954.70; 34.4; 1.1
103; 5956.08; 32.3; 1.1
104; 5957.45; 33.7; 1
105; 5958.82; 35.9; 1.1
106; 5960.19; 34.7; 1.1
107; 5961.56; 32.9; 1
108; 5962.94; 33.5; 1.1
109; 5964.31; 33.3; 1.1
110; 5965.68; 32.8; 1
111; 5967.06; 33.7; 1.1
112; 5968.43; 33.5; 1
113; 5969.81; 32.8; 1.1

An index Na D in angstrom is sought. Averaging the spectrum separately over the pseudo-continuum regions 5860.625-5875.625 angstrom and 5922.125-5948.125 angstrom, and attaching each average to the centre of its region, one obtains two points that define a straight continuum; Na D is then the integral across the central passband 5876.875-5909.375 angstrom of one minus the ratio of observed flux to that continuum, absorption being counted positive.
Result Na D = 3.0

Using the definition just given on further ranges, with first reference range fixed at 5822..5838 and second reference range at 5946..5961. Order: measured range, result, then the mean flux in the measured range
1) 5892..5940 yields 2.37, 32.7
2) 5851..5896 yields 4.55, 31.3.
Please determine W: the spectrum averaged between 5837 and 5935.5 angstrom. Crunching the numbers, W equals 32.7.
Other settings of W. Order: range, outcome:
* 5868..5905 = 31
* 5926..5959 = 33.6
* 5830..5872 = 34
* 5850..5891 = 32.2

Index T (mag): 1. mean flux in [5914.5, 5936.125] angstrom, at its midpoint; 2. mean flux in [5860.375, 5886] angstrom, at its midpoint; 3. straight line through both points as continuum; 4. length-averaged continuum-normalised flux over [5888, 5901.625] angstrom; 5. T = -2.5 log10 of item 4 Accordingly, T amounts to 0.30 mag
